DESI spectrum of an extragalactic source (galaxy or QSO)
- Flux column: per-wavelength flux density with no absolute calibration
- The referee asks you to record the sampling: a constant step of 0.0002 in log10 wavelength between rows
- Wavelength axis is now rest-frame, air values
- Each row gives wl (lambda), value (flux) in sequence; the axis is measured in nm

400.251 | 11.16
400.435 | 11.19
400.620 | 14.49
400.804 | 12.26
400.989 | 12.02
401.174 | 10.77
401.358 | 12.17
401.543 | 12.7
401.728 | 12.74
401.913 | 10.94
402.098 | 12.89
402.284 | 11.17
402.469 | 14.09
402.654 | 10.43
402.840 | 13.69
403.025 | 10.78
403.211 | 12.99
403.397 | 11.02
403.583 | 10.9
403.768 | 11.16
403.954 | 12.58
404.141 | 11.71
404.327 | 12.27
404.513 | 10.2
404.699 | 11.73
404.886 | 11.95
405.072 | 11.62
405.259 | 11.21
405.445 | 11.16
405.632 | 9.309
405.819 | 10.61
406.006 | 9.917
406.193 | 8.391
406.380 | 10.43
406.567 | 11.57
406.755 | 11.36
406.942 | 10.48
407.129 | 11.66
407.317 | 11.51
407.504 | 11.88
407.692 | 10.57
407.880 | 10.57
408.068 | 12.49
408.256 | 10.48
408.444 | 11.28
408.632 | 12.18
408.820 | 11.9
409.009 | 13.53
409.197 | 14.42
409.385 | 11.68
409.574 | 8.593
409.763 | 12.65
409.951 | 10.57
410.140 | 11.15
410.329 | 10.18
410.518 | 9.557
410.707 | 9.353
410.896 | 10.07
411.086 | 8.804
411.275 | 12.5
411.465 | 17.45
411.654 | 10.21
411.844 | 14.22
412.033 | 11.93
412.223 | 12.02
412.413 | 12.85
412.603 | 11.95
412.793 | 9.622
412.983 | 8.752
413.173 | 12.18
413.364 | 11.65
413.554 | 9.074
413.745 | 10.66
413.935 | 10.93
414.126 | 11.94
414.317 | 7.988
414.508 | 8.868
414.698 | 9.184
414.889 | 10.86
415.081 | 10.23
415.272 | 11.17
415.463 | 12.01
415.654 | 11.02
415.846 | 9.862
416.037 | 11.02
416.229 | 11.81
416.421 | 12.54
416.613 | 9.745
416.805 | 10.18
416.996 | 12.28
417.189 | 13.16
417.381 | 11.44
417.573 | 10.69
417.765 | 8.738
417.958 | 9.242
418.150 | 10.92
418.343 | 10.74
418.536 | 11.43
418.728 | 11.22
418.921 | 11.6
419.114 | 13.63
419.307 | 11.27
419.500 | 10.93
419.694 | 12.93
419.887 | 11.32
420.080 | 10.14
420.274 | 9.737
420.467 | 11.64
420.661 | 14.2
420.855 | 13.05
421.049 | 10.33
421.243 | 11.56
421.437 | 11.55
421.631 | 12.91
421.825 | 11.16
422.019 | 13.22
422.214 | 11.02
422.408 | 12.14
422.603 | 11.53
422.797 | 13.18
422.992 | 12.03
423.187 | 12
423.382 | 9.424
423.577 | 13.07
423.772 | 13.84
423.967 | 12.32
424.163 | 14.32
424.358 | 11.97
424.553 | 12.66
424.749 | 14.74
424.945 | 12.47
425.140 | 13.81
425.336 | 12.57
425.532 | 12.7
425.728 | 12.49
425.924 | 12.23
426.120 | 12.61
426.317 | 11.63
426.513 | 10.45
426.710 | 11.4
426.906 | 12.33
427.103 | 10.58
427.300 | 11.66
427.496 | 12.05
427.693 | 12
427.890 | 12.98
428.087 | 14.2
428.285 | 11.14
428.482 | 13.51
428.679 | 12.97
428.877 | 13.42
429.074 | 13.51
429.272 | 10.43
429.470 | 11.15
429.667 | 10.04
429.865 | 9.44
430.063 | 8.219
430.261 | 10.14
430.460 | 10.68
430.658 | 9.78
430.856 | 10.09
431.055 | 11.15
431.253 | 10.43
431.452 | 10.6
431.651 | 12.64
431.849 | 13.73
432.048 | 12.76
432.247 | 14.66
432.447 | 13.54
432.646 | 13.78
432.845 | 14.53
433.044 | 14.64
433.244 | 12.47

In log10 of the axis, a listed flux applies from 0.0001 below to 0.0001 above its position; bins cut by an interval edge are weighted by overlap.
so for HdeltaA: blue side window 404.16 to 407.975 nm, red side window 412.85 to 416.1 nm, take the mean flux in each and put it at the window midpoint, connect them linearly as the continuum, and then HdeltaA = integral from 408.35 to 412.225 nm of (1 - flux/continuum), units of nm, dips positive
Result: -0.34 nm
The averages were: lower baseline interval 10.9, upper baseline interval 10.4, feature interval 11.6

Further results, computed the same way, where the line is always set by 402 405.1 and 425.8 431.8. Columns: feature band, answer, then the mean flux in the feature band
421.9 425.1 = -0.267 nm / 12.5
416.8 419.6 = 0.102 nm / 11.2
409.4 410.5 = 0.104 nm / 10.6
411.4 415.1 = 0.191 nm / 11.1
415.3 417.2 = 0.061 nm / 11.3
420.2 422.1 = -0.061 nm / 12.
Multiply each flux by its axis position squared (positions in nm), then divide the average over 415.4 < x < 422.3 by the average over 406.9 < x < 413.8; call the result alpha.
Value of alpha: 1.04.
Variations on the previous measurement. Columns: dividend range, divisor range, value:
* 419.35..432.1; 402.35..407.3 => 1.17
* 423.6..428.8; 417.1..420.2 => 1.16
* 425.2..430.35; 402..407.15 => 1.16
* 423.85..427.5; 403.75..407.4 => 1.24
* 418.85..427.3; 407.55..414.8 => 1.15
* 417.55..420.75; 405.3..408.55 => 1.10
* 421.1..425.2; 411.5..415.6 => 1.18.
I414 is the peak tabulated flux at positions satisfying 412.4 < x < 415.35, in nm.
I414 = 12.85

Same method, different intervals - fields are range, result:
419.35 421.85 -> 14.2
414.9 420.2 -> 13.63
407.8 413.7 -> 17.45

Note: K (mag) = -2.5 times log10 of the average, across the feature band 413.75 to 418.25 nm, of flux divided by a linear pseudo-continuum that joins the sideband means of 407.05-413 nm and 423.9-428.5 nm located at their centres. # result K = 0.11 mag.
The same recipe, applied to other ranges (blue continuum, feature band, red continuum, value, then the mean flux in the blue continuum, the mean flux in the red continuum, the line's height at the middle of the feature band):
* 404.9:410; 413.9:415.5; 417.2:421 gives 0.103 mag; 11.2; 11.3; 11.3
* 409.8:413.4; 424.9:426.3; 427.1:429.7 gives -0.050 mag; 11.3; 12.2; 12.1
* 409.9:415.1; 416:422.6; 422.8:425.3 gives 0.048 mag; 10.9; 12.7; 12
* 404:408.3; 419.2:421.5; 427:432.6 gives -0.012 mag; 11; 11.7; 11.4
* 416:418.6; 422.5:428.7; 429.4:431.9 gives -0.157 mag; 11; 10.6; 10.7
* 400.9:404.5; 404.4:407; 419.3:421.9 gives 0.110 mag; 11.9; 11.6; 11.9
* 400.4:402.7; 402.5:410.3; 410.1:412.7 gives 0.052 mag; 12.2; 11.6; 11.9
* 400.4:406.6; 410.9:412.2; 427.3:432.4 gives -0.065 mag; 11.6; 11.7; 11.6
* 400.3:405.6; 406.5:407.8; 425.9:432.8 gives 0.053 mag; 11.9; 11.8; 11.8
